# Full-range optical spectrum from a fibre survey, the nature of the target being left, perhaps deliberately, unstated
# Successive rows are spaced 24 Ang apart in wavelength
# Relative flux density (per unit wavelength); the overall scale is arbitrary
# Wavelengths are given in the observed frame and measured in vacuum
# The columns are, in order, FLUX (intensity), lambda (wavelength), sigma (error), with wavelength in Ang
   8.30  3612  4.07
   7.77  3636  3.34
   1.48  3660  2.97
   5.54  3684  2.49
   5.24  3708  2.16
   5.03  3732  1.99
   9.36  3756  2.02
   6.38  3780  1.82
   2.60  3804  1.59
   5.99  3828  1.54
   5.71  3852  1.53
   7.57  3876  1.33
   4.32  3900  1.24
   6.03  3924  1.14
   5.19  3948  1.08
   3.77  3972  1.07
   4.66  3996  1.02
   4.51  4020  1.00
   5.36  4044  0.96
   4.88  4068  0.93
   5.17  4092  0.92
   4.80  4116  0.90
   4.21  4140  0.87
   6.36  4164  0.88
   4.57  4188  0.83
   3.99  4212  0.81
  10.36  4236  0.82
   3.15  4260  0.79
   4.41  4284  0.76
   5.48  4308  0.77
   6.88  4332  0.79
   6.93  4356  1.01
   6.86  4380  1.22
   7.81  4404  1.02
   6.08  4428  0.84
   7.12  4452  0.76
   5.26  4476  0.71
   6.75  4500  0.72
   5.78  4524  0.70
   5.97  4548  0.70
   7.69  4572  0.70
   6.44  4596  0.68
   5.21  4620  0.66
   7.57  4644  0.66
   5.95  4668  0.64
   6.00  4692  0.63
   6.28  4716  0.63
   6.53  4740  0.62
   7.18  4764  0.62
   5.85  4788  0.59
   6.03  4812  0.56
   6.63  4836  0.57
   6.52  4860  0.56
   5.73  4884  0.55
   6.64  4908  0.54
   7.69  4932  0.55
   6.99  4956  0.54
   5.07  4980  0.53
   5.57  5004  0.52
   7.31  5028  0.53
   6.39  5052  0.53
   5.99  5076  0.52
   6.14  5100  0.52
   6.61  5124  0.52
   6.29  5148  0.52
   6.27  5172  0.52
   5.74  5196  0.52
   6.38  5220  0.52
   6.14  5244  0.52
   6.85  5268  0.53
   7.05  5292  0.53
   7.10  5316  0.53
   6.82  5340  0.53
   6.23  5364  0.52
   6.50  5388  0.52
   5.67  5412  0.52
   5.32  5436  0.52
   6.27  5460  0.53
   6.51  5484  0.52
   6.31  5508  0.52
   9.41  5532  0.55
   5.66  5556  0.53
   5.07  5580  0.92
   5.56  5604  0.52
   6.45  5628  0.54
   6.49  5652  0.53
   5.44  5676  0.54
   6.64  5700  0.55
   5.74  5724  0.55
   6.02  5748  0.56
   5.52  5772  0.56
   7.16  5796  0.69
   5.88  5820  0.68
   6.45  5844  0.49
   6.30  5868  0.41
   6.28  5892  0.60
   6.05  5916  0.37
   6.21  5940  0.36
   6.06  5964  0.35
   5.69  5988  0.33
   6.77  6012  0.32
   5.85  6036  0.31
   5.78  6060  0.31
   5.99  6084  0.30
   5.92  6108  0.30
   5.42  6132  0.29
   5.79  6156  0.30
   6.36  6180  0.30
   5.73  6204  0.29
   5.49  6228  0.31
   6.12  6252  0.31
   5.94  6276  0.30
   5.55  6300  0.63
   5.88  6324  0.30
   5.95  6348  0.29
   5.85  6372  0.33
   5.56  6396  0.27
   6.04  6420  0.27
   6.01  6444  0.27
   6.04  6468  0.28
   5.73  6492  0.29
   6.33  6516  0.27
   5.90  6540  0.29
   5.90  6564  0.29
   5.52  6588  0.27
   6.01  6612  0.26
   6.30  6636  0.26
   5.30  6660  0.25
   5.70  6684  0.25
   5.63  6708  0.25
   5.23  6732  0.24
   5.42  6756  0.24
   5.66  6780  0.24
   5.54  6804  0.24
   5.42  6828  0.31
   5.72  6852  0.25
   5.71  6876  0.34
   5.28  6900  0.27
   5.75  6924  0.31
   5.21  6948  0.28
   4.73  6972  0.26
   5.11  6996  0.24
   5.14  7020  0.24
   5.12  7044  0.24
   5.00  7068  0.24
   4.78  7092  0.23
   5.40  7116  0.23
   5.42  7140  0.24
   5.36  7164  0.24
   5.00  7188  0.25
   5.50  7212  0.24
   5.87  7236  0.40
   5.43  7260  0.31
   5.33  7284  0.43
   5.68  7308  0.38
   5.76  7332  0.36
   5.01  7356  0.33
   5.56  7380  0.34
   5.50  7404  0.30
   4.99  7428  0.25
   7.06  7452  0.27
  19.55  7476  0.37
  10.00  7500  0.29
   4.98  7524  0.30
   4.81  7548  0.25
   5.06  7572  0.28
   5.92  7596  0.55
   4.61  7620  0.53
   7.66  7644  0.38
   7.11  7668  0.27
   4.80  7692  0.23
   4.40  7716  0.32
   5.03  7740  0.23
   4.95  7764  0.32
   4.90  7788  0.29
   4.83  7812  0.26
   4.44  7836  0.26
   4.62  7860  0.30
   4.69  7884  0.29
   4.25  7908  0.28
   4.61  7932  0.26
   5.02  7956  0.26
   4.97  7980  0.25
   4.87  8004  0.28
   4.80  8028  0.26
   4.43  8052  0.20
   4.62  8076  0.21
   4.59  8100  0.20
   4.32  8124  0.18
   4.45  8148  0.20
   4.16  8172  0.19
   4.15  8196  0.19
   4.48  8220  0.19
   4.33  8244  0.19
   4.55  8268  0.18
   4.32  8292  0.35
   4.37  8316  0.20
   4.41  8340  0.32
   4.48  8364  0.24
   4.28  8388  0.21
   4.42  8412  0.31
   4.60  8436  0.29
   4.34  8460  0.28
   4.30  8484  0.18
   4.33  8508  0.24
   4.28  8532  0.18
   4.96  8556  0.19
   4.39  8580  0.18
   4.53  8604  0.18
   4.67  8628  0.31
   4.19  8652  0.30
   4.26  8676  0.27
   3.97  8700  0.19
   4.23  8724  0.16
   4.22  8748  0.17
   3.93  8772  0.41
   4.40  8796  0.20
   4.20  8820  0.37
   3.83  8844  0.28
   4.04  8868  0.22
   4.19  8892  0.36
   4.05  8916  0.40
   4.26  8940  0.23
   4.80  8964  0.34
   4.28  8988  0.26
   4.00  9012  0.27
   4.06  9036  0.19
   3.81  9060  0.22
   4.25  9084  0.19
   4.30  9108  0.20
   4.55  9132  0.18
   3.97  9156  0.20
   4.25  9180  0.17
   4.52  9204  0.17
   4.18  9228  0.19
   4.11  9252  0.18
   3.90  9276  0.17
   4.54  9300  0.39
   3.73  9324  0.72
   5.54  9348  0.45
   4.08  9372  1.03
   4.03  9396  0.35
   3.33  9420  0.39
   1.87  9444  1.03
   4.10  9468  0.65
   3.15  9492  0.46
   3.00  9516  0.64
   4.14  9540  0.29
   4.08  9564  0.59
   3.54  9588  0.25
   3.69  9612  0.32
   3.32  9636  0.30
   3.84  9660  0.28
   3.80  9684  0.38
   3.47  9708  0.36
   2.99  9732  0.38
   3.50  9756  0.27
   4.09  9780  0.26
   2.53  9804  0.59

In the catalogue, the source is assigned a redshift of 0.138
